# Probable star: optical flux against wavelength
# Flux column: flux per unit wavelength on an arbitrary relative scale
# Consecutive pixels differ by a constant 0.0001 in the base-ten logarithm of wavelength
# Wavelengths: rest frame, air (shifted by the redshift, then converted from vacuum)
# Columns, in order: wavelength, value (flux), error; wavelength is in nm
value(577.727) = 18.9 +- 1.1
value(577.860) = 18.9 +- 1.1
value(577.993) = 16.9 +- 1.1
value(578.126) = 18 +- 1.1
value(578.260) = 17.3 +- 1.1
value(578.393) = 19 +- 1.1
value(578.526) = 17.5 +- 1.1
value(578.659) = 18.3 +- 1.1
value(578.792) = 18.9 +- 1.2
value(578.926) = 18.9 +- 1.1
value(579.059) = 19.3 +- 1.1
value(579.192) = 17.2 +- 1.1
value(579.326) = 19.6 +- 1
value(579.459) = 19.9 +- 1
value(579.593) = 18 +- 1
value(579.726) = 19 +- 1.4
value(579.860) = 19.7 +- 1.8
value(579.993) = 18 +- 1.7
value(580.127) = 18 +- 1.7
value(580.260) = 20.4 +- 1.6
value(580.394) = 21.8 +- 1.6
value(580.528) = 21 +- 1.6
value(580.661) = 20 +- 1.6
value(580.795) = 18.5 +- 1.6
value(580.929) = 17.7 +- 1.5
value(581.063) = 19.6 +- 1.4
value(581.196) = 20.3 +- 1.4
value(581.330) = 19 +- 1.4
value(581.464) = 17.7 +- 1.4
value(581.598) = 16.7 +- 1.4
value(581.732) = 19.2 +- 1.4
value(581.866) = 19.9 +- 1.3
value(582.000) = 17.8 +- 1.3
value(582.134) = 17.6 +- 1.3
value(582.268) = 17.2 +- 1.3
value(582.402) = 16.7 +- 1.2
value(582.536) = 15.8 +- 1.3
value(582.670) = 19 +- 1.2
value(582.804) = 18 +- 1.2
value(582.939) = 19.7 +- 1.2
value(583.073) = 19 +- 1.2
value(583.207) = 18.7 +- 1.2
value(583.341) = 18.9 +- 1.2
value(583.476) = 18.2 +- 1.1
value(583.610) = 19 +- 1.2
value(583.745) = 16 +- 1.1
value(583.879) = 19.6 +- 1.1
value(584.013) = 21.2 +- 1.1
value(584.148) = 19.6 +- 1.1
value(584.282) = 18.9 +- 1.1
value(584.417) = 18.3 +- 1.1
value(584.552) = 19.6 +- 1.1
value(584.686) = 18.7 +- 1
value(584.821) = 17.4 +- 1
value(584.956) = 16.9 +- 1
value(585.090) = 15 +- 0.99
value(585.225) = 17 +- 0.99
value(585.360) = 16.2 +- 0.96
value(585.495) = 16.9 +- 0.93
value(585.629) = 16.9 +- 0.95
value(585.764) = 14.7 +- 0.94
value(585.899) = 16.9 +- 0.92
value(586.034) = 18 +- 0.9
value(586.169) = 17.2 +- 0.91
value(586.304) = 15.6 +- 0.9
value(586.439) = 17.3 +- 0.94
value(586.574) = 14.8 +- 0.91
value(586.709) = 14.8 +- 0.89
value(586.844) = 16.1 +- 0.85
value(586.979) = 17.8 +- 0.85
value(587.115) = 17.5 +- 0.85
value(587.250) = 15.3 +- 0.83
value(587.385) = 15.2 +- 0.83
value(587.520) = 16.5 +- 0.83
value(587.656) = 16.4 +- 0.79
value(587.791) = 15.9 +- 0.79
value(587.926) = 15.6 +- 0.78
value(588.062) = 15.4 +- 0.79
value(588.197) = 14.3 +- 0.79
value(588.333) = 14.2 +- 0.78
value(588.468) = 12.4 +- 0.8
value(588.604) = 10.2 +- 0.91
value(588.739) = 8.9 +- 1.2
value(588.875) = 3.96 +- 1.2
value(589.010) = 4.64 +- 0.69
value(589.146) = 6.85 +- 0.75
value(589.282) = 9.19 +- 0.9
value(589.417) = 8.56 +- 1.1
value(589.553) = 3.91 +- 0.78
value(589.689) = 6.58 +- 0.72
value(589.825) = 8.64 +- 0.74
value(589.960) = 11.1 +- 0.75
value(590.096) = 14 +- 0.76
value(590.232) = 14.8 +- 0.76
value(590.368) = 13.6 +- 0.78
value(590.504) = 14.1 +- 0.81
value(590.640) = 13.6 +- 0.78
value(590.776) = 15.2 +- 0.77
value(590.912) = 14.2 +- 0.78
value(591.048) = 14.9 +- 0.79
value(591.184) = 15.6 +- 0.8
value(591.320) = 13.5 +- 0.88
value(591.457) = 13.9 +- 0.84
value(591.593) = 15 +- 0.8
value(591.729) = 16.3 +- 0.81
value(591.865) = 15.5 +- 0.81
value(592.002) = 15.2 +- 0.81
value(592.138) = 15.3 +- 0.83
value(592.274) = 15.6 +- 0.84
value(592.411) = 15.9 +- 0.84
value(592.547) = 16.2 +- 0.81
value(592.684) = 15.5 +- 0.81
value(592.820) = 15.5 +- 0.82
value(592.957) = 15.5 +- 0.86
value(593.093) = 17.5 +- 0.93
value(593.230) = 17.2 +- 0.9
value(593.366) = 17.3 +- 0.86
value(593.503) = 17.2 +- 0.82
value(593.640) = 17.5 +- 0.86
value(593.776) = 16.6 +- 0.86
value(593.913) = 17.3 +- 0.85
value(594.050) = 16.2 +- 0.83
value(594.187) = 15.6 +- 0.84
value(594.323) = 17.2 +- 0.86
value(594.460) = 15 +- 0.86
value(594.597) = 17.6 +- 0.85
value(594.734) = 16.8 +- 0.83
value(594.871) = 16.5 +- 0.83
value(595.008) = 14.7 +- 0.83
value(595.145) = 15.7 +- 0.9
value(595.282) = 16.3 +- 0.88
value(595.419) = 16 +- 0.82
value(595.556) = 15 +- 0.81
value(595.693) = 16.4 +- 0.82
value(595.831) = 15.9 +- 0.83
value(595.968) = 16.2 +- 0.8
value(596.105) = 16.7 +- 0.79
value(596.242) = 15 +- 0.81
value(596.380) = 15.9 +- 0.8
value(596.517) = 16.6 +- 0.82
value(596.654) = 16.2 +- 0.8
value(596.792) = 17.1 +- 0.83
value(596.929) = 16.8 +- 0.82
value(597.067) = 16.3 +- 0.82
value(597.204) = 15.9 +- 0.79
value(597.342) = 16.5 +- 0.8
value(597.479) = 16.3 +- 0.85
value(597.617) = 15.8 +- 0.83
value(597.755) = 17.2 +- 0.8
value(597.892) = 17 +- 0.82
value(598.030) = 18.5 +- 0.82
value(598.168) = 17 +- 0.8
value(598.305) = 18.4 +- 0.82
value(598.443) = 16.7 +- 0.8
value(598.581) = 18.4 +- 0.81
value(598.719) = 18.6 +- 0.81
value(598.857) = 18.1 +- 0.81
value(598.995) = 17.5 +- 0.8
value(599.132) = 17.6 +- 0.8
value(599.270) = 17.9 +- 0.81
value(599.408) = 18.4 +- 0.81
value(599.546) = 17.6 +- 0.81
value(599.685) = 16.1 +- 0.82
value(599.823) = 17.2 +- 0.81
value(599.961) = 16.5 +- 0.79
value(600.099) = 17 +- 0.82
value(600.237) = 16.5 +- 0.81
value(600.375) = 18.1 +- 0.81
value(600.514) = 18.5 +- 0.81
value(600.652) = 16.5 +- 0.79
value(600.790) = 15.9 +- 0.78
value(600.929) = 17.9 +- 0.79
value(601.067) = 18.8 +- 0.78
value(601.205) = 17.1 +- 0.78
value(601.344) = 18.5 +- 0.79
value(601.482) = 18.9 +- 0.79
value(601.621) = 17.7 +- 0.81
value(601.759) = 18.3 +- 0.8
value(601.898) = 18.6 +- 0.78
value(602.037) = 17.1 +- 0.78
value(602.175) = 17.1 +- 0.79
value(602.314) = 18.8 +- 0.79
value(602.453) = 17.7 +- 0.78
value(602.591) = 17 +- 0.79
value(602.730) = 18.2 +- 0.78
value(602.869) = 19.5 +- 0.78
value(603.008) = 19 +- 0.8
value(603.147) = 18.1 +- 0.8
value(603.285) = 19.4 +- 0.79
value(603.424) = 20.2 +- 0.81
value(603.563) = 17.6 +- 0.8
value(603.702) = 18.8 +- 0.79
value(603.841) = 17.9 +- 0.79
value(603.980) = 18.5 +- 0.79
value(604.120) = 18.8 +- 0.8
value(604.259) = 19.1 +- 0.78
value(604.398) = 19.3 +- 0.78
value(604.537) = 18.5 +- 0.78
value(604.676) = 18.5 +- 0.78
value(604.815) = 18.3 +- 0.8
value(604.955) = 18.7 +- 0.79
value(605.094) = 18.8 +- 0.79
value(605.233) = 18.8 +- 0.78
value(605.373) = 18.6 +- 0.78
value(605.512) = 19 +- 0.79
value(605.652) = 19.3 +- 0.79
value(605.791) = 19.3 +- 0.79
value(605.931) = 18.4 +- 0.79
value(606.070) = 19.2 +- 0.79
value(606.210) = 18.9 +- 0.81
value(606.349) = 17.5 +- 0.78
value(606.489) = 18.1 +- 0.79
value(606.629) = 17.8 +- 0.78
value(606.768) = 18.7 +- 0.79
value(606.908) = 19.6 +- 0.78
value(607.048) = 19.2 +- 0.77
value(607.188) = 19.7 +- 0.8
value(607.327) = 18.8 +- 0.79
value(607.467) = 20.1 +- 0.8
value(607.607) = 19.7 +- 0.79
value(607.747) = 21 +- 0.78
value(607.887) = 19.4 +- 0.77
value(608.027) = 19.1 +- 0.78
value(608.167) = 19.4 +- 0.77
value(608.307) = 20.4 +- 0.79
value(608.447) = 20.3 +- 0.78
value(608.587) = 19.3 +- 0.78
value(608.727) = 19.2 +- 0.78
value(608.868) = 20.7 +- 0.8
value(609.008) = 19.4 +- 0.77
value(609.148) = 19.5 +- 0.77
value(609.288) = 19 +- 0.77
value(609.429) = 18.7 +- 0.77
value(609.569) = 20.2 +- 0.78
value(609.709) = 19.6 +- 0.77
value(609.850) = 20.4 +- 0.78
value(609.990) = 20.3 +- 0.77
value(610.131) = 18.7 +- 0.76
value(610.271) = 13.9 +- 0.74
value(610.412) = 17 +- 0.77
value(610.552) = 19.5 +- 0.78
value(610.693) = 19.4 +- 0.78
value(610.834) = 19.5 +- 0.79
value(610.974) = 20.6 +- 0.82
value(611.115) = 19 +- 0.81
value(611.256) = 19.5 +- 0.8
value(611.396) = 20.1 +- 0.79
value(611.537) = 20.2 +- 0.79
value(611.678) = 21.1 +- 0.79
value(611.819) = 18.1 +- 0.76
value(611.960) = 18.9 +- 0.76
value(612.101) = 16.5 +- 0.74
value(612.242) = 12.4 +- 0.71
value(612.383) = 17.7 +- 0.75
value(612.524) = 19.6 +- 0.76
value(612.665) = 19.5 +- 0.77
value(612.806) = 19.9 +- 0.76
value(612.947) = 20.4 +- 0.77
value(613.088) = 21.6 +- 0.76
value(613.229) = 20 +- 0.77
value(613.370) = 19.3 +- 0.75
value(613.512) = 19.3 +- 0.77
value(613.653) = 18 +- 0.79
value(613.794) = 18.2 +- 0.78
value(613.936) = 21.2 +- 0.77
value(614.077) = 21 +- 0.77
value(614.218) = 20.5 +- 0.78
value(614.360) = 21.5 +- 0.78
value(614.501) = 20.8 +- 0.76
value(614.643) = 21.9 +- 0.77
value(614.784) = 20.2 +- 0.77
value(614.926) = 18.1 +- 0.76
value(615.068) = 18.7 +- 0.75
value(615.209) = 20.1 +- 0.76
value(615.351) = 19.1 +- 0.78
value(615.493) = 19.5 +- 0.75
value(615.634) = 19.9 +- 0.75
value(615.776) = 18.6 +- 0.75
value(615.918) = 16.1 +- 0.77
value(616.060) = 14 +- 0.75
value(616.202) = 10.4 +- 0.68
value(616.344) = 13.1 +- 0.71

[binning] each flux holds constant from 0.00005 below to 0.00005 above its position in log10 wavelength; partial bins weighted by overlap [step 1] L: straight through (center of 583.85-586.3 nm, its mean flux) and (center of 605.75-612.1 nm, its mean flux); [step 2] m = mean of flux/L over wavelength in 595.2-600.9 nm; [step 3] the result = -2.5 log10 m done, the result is 0.10 mag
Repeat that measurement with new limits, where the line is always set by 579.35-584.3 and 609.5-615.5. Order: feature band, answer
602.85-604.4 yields 0.021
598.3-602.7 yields 0.087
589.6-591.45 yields 0.410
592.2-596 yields 0.168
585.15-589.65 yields 0.346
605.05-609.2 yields -0.001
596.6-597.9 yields 0.158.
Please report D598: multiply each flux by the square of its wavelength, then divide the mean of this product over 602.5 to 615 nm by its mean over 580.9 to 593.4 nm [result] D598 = 1.32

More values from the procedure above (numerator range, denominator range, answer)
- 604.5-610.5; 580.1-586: 1.13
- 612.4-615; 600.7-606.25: 1.12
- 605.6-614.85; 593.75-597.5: 1.25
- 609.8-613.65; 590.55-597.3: 1.26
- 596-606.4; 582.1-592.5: 1.24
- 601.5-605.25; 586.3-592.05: 1.47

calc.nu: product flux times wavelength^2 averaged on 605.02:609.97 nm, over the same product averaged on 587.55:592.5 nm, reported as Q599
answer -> 1.6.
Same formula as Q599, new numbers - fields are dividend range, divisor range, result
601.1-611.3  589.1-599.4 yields 1.27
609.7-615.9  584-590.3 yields 1.47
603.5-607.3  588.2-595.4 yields 1.41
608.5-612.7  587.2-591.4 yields 1.67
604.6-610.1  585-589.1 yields 1.40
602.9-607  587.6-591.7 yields 1.64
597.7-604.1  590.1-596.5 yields 1.17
